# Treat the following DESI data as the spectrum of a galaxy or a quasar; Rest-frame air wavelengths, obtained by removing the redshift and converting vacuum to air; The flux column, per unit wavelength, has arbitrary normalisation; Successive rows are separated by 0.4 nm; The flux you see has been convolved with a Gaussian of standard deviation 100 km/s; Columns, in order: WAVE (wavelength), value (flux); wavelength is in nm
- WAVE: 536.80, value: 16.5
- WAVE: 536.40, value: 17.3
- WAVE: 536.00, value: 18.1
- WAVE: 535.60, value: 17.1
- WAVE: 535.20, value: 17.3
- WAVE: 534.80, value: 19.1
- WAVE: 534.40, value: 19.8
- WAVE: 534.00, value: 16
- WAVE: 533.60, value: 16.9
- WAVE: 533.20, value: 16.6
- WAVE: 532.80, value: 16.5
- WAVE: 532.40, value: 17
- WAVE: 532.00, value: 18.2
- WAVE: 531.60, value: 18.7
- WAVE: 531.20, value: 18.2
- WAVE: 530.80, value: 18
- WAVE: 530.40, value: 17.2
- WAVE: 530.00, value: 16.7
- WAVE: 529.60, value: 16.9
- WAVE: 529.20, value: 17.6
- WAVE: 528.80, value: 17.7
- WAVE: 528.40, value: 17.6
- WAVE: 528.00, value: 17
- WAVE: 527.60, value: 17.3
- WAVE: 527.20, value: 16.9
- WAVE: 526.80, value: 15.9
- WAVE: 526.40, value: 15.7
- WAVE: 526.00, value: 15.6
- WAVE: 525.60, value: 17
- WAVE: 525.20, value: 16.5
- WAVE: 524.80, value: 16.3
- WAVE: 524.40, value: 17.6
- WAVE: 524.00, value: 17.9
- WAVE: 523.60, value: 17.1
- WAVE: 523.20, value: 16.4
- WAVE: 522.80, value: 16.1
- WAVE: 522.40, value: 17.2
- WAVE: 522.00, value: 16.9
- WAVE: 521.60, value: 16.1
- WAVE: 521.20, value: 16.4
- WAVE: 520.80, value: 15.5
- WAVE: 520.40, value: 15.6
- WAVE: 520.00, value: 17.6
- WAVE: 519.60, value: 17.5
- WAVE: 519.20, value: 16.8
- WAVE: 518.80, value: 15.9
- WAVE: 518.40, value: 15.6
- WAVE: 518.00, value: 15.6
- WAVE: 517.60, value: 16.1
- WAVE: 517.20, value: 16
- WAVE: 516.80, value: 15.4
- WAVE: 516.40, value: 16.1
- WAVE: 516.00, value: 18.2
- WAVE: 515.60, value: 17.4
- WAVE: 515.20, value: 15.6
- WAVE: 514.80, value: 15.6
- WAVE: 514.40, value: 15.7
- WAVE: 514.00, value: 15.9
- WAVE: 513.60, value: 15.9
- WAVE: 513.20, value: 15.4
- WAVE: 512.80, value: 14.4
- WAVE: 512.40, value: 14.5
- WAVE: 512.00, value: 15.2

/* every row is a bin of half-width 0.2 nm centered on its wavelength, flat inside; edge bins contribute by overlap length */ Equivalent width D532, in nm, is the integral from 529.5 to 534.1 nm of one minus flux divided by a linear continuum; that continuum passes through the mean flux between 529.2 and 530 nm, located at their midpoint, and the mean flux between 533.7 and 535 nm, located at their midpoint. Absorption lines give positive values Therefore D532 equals 0.073 nm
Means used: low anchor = 17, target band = 17.3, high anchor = 18.2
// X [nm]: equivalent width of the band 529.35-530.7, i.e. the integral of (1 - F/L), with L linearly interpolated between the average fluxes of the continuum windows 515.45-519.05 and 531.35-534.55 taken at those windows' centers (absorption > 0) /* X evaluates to 0.01 nm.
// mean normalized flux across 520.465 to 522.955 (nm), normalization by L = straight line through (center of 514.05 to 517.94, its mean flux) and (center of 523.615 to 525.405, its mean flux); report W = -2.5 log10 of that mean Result 0.03 mag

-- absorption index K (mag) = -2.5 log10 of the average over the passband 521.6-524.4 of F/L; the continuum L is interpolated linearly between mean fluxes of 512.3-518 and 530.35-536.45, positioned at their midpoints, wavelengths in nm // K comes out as -0.02 mag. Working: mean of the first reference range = 15.9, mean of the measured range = 16.9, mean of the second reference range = 17.6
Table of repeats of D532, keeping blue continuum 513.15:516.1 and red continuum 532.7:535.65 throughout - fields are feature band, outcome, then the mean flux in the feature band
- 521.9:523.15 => 0.00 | 16.7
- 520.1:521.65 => 0.06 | 16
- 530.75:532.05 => -0.08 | 18.3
